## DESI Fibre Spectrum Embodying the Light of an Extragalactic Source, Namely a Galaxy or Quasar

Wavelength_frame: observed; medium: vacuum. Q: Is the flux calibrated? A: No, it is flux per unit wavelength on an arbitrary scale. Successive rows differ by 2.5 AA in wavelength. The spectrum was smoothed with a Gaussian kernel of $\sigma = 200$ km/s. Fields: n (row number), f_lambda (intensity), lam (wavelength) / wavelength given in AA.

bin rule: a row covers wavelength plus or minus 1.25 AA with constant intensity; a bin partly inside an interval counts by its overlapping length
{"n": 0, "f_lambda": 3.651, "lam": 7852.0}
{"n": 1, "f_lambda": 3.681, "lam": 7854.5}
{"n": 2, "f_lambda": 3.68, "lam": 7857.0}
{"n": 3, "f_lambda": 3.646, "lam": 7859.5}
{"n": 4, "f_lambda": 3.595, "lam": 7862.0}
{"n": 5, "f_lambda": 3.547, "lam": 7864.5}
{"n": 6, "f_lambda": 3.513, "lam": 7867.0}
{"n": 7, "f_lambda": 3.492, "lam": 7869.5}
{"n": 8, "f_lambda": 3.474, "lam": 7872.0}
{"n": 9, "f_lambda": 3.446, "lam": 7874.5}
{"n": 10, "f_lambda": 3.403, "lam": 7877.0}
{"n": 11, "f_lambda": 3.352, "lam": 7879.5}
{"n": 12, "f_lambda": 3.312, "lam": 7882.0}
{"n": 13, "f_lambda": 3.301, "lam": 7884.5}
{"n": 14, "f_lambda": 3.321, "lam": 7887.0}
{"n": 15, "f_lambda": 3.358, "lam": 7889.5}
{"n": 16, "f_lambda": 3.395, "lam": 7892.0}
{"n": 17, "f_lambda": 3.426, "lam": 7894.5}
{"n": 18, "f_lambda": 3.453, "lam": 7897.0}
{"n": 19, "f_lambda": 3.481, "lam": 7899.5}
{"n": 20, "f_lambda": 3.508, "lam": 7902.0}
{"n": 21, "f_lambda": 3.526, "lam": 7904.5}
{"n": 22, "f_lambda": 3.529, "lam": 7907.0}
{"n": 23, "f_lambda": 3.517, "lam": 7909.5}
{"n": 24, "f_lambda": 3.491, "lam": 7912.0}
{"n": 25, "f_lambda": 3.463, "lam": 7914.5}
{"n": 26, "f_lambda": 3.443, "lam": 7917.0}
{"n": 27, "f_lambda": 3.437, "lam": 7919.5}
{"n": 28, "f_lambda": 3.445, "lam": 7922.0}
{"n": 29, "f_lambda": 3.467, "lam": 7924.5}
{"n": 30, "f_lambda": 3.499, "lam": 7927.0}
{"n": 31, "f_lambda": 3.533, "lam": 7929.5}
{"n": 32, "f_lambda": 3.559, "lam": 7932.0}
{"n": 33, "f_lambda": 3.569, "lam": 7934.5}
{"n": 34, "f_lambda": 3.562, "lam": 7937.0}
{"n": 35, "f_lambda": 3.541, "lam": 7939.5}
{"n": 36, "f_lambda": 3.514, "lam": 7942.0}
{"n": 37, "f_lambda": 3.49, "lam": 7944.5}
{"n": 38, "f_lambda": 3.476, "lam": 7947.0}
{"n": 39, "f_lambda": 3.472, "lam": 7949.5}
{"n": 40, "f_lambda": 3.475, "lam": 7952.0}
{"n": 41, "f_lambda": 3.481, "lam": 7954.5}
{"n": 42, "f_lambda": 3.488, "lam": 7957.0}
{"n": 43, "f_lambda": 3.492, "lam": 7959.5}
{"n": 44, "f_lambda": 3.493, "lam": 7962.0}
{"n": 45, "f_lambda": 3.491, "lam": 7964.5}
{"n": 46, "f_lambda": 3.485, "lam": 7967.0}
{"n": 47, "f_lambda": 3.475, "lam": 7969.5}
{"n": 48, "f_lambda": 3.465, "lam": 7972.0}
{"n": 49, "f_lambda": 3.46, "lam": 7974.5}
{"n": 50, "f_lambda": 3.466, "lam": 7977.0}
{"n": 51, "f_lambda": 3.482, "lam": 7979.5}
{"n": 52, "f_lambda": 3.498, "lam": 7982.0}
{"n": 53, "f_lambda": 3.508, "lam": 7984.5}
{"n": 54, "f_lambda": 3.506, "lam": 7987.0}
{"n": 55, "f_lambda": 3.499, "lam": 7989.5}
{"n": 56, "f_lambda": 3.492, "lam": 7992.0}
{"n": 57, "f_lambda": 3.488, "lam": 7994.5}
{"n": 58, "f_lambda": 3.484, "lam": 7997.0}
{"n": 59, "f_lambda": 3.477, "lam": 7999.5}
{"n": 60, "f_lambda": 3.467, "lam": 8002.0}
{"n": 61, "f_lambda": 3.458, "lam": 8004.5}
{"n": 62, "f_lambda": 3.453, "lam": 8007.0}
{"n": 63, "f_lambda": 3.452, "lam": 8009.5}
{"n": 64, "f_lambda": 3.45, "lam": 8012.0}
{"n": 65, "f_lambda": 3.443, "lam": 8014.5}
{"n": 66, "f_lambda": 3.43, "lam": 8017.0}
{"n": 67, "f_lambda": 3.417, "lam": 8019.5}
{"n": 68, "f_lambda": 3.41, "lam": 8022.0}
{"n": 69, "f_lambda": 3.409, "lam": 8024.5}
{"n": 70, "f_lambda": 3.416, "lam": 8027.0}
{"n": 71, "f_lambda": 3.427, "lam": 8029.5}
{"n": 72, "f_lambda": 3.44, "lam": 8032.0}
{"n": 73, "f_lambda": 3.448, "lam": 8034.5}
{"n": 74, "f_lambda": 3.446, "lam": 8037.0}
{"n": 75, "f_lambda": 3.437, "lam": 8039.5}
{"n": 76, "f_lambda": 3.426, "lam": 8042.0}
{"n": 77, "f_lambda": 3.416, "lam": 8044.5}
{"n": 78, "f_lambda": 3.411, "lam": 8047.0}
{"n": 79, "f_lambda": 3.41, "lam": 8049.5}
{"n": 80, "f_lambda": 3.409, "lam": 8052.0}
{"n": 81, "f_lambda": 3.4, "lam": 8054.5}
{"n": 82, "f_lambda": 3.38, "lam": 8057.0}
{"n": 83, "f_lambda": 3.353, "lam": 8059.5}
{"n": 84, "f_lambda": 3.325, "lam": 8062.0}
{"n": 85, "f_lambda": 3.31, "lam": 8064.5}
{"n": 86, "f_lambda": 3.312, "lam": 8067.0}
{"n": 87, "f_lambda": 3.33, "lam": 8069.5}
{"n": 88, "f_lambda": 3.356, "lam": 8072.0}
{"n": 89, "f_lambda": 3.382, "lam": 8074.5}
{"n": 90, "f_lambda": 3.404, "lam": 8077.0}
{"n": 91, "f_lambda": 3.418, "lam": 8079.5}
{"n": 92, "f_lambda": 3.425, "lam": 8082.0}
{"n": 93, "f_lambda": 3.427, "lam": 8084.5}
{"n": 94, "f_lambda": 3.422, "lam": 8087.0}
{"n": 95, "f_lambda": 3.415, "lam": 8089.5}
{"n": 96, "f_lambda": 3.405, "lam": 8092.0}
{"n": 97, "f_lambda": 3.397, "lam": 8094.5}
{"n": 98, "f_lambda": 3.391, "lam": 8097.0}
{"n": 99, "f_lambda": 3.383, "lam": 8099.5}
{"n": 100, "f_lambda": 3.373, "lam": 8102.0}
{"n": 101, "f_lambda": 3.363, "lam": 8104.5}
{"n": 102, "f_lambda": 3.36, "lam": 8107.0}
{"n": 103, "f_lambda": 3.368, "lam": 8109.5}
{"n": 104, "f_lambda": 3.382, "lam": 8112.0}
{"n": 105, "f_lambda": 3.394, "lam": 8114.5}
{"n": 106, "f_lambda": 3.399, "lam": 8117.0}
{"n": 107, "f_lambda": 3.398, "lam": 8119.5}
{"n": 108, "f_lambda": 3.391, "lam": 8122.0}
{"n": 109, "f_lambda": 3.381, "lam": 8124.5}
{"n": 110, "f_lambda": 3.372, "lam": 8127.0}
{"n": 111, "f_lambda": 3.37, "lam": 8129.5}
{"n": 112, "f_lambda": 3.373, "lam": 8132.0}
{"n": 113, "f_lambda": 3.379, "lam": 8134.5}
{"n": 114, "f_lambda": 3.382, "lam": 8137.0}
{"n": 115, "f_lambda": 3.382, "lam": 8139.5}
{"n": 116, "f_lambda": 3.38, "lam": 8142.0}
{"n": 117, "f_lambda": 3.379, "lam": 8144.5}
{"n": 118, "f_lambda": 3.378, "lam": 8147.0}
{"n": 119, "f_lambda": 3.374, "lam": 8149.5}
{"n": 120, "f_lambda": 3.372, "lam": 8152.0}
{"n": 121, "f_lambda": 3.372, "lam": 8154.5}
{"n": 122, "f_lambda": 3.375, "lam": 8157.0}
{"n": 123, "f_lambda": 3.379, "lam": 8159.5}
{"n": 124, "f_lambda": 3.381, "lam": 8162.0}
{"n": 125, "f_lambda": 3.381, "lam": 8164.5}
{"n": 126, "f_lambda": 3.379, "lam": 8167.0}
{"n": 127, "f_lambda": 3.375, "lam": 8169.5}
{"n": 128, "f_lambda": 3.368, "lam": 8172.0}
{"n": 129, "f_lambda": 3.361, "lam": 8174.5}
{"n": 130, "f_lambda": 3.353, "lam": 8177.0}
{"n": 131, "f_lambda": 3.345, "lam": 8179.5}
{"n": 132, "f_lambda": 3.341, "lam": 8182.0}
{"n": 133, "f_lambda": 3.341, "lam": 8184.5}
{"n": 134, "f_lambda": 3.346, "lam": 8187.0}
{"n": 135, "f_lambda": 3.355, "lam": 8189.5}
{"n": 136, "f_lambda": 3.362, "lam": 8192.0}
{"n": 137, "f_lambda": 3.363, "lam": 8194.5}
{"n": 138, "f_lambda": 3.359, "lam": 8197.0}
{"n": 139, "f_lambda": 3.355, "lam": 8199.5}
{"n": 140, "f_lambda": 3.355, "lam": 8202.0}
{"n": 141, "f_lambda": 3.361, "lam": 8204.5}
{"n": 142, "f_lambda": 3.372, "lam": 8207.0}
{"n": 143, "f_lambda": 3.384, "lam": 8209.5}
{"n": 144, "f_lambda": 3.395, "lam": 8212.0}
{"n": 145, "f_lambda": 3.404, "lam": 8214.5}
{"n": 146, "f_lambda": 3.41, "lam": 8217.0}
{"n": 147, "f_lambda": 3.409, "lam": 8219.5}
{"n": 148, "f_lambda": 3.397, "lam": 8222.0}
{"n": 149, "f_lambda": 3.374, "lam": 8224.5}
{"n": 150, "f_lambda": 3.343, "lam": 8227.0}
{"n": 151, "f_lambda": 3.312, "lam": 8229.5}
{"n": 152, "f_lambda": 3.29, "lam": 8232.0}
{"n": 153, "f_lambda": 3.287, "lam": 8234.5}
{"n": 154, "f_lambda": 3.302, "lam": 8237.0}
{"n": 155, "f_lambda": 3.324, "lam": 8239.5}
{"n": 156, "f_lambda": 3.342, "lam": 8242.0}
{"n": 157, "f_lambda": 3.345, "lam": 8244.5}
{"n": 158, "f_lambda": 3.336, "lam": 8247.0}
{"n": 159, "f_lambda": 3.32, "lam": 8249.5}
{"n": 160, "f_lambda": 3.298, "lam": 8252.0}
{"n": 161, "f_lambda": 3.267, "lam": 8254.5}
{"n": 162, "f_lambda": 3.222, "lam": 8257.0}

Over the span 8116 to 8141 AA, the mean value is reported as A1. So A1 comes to 3.38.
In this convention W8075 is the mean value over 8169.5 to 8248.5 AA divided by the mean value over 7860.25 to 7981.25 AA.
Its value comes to 0.97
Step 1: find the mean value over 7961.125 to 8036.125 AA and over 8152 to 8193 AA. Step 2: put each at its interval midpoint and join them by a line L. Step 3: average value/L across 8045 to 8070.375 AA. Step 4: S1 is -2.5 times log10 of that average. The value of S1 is 0.020 mag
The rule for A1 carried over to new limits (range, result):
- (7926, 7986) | 3.5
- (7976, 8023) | 3.47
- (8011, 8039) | 3.43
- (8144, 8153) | 3.38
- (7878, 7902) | 3.38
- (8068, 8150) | 3.39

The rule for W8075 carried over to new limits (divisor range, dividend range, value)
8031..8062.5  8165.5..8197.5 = 0.98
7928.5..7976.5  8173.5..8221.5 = 0.96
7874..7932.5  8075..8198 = 0.98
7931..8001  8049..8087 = 0.97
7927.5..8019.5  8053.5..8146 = 0.97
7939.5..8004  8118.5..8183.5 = 0.97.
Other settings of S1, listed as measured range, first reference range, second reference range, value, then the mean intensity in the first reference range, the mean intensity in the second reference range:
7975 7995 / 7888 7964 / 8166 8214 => -0.010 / 3.49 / 3.36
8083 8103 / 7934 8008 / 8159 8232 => 0.006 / 3.49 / 3.37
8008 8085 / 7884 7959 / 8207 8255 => 0.006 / 3.48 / 3.35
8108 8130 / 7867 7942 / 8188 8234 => 0.003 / 3.46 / 3.37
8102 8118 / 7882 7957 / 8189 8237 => 0.007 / 3.47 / 3.36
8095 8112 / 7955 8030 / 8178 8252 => 0.011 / 3.47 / 3.35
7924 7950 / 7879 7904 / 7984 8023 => -0.030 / 3.4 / 3.46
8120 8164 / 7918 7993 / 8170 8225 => 0.006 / 3.49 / 3.37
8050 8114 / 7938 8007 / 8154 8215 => 0.014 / 3.49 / 3.37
